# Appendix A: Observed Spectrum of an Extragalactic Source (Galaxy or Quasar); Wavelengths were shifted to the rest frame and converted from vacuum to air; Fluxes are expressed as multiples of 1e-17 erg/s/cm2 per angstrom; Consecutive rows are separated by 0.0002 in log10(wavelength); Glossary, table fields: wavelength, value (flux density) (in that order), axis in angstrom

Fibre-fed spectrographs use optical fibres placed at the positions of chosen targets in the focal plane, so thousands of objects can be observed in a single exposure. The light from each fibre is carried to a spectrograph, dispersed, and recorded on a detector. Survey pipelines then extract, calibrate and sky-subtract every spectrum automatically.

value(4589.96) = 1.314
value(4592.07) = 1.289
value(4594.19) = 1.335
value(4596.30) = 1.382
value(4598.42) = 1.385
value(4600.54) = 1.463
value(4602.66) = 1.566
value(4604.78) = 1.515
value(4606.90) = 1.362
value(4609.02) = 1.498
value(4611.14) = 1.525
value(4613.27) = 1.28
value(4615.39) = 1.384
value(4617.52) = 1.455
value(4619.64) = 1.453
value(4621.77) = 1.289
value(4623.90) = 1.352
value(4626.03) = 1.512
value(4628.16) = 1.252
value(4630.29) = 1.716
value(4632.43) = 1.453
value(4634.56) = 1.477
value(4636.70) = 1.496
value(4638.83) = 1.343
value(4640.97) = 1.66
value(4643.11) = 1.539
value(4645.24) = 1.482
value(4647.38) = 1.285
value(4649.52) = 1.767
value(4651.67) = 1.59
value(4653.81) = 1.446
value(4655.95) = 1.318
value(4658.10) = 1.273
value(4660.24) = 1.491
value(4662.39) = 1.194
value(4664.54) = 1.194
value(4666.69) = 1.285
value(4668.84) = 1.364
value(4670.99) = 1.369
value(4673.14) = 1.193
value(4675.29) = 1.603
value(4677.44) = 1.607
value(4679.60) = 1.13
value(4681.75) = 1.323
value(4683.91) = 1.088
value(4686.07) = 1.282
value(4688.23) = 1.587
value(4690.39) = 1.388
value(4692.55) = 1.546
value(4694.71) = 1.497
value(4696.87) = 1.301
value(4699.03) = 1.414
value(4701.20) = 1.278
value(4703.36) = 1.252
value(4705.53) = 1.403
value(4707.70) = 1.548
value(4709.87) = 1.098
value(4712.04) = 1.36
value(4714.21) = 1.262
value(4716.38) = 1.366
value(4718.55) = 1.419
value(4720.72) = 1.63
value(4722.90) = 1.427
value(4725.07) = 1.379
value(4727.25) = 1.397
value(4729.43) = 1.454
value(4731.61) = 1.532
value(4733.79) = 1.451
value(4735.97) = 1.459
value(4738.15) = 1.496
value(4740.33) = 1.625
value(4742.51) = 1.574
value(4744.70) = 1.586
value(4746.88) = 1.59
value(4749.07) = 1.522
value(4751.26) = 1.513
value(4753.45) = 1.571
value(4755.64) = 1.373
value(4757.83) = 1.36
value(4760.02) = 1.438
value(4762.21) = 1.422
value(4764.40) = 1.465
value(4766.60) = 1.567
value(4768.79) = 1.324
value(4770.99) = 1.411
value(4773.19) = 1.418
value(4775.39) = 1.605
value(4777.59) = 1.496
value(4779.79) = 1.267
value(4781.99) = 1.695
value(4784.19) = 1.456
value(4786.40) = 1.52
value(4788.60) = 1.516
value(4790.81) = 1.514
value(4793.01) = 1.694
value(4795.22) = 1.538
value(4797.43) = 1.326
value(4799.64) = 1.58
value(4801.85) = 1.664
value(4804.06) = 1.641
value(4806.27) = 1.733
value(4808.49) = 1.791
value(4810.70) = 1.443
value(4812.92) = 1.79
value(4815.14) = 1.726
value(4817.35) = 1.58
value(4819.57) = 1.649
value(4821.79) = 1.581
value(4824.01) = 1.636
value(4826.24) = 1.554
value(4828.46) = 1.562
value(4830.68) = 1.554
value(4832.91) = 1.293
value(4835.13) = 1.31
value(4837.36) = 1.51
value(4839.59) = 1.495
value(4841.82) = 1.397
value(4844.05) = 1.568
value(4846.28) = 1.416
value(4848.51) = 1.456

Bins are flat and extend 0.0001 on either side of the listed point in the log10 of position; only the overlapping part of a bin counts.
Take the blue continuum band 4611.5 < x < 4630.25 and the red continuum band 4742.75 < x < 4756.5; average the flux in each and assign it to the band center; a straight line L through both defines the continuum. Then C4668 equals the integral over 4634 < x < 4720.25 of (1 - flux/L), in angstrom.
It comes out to 3.9 angstrom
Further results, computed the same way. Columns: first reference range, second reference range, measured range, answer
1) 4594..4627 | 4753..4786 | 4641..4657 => -0.8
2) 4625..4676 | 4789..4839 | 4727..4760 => 0.2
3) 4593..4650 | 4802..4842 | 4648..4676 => 1.7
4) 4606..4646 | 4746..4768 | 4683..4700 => 0.9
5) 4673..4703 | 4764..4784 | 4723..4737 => -0.2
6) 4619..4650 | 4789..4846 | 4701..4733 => 2.5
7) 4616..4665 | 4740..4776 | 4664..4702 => 2.5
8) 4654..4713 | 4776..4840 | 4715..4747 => -1.3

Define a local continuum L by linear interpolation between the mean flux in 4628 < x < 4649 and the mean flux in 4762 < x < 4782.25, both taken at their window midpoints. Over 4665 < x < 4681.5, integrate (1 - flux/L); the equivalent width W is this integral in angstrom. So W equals 1.4 angstrom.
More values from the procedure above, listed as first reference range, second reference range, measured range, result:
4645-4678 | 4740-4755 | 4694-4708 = 0.95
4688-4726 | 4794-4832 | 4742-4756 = -0.58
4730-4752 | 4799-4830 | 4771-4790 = 1.16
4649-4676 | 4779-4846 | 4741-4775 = 0.21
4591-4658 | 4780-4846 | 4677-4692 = 1.43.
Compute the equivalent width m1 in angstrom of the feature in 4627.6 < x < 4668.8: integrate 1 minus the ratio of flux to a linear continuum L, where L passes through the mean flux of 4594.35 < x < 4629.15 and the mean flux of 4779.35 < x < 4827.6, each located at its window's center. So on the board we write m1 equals 0.4 angstrom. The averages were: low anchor 1.42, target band 1.43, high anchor 1.59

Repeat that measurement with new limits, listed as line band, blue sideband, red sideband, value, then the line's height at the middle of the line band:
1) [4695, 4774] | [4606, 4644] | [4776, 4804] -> 3.40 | 1.5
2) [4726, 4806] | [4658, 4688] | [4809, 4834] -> -0.96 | 1.49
